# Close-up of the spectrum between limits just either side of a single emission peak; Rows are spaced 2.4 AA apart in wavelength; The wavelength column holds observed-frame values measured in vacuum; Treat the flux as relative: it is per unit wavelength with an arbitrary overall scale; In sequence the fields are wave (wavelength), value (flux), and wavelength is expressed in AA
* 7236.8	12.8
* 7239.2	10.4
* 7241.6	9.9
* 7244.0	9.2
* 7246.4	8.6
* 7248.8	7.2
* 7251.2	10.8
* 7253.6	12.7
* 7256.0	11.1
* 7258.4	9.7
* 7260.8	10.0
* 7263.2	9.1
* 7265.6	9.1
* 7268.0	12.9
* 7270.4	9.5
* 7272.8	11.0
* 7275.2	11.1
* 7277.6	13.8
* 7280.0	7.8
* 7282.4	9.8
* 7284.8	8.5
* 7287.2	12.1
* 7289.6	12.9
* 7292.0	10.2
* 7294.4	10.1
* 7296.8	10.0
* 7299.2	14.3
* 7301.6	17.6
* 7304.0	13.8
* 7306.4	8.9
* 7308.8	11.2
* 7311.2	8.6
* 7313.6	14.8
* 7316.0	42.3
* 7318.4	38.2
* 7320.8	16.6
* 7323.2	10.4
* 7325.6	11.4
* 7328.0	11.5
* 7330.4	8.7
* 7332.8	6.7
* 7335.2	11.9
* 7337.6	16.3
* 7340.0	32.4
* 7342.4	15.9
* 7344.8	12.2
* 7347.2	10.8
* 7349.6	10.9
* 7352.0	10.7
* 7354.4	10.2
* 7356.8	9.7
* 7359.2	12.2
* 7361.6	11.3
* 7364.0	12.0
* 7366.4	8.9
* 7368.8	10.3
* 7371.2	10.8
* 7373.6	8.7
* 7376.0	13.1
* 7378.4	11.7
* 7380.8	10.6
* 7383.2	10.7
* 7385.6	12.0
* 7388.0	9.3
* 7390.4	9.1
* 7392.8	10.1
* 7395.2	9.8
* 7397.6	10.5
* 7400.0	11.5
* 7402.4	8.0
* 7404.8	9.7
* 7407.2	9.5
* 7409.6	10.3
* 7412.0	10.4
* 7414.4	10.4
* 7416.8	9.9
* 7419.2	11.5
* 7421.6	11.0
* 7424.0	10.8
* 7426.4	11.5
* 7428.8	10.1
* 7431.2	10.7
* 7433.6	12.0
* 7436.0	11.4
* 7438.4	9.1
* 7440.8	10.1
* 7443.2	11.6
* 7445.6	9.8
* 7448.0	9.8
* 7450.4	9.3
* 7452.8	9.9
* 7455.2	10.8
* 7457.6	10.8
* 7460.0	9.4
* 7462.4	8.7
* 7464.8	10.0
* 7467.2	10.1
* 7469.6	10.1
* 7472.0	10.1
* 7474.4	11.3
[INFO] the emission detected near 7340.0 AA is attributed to [N II]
